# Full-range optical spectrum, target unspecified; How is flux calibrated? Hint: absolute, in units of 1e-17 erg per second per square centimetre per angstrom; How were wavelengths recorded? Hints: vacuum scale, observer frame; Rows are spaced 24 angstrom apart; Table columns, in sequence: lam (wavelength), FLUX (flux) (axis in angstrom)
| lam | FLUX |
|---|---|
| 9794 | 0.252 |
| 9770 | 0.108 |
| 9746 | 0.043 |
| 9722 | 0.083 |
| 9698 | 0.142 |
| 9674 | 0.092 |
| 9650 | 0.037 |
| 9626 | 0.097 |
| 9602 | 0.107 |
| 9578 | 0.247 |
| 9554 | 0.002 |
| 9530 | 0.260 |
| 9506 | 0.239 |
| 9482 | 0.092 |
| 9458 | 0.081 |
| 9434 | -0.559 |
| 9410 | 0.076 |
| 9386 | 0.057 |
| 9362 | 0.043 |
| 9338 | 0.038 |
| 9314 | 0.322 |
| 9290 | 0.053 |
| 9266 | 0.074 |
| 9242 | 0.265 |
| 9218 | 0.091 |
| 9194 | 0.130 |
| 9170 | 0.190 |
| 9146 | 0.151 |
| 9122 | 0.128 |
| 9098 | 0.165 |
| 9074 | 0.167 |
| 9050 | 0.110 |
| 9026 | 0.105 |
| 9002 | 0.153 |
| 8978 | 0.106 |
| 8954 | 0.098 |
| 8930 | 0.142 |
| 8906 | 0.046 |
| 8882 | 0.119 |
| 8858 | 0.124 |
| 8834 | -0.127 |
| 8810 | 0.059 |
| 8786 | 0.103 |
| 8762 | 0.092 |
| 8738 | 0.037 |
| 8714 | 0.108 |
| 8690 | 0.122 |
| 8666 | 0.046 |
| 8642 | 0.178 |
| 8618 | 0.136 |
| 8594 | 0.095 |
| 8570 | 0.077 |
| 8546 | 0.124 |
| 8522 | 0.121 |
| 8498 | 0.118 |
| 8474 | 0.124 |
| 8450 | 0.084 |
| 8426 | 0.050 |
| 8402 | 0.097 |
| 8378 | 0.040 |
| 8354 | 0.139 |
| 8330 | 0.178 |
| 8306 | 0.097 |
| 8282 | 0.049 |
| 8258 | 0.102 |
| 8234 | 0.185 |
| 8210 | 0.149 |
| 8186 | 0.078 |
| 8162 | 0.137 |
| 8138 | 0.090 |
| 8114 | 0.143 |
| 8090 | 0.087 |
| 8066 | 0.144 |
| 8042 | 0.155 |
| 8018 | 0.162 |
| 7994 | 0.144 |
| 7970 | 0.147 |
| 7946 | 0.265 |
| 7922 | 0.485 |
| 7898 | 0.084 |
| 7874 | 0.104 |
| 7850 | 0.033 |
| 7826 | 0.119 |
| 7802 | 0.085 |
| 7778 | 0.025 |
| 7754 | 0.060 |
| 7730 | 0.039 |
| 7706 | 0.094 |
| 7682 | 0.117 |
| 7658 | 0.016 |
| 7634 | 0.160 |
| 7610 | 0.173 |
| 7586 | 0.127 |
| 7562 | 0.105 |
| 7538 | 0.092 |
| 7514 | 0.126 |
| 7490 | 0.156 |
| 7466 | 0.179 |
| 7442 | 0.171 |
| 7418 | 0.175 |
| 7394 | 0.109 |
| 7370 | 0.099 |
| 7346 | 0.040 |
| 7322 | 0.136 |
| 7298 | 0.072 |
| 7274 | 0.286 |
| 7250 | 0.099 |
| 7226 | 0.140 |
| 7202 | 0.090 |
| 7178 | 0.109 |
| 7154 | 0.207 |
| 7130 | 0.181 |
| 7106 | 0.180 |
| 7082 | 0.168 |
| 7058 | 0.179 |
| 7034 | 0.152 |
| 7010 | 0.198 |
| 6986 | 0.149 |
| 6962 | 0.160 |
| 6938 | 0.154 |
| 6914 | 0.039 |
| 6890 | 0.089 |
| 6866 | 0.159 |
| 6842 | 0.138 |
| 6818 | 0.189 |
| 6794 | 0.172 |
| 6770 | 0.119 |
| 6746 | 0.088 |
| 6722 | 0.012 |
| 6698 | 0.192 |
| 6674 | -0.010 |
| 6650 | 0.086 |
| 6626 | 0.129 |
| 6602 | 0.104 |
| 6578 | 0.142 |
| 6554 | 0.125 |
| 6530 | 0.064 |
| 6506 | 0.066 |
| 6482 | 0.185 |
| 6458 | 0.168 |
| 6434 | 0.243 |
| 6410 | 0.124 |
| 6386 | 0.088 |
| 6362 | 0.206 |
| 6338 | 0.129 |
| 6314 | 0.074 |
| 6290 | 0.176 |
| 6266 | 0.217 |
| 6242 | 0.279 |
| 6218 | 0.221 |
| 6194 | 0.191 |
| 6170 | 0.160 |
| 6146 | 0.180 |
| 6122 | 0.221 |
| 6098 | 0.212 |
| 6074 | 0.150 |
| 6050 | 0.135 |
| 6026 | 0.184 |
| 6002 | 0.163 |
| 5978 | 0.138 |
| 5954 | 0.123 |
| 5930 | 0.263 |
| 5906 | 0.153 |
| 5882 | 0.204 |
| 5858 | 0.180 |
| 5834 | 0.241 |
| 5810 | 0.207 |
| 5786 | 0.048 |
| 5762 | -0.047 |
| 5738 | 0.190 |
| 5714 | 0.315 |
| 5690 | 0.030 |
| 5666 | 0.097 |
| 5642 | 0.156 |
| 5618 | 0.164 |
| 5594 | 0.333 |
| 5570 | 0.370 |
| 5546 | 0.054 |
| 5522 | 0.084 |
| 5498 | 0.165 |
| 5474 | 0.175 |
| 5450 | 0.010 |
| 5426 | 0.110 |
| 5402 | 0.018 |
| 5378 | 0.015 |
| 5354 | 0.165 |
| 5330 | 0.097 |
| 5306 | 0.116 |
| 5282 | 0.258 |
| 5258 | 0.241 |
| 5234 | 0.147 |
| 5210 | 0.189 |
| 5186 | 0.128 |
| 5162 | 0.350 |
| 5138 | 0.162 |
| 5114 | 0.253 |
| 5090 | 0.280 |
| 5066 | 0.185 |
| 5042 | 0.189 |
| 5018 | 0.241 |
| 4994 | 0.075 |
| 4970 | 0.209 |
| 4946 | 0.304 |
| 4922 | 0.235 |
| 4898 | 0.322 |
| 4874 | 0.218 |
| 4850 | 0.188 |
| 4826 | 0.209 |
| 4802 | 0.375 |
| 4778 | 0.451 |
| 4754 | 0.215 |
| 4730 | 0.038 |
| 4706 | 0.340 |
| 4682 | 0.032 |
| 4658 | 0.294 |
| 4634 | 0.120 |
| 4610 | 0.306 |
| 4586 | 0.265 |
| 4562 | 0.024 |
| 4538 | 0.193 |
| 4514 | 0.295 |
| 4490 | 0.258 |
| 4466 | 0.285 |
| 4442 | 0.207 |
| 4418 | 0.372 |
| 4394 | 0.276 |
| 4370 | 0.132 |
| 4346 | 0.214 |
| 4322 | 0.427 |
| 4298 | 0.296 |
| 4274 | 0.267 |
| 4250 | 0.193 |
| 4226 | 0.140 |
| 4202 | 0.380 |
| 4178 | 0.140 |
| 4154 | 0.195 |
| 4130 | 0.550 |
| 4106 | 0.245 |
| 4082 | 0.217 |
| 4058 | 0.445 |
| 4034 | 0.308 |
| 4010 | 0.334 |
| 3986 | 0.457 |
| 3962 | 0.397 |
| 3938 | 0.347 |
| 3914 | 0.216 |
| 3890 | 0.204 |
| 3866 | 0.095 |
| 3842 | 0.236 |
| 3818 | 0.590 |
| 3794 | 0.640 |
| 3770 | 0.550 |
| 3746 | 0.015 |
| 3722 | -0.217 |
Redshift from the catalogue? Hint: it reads 1.13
